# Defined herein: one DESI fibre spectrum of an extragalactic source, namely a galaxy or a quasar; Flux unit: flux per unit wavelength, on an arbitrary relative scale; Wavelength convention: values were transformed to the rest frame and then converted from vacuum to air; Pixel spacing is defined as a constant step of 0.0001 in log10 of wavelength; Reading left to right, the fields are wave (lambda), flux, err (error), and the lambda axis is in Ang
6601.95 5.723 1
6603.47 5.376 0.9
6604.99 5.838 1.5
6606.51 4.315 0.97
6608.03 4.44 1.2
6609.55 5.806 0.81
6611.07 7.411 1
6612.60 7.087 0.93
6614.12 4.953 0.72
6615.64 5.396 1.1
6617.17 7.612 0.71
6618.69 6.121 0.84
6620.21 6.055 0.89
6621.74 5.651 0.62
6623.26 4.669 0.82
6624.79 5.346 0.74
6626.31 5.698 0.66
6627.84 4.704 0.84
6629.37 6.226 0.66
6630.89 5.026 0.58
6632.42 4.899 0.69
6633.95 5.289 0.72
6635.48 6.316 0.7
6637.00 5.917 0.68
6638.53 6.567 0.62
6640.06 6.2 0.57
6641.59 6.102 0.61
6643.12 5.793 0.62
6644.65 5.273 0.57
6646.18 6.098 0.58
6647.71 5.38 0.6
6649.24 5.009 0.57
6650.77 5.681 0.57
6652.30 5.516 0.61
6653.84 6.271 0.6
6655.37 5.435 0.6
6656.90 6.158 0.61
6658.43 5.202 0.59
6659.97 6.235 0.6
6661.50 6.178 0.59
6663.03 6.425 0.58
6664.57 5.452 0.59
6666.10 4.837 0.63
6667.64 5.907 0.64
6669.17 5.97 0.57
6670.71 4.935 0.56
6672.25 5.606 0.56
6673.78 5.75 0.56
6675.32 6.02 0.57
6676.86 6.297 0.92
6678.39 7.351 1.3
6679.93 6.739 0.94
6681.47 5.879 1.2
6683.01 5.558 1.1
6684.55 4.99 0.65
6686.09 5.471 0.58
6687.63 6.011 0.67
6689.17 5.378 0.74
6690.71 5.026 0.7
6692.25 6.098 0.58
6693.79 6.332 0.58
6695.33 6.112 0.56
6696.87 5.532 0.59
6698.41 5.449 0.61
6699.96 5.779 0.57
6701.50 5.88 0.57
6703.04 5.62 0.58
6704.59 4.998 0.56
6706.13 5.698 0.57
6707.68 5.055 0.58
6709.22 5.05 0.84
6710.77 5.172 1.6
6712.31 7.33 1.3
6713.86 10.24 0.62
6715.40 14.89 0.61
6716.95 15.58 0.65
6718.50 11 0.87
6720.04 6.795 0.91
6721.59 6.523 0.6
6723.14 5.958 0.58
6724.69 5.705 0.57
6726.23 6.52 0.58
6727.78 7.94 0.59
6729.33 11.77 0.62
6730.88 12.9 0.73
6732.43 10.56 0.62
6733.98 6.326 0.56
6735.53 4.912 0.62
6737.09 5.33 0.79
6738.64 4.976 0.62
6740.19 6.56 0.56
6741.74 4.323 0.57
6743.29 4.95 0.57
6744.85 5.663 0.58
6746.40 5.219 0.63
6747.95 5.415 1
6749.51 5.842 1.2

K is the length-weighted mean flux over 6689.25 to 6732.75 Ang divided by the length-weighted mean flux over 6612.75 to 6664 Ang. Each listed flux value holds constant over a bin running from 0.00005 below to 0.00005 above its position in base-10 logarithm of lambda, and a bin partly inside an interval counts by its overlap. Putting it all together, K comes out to 1.30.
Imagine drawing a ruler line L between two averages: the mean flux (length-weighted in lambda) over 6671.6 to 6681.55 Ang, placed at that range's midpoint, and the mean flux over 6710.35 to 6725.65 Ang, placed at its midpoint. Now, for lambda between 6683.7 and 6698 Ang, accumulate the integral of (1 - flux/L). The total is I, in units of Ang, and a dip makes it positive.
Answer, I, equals 3.1 Ang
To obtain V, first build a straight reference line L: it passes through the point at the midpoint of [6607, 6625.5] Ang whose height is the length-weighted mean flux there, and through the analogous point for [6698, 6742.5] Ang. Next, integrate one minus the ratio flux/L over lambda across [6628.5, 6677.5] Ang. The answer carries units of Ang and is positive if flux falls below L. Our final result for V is 5.0 Ang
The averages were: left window 5.86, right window 7.43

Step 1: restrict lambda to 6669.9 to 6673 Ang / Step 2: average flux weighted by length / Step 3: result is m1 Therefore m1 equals 5.26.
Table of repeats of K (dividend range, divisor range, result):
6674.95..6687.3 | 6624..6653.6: 1.07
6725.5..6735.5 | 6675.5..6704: 1.54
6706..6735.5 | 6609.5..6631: 1.44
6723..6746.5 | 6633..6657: 1.19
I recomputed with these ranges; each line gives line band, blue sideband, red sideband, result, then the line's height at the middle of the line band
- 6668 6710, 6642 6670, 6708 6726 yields 8.2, 7.18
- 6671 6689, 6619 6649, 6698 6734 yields 2.6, 6.92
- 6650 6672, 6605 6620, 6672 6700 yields 0.6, 5.88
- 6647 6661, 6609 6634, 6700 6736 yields 1.8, 6.49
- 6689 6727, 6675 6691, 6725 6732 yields 4.7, 7.91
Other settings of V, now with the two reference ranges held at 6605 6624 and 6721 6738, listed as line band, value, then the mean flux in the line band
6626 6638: 1.11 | 5.52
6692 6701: 1.59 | 5.87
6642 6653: 1.35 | 5.56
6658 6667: 1.14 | 5.74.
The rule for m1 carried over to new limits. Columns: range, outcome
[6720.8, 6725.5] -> 6.07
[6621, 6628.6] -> 5.21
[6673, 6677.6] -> 6.02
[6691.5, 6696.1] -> 6.19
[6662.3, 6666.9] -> 5.56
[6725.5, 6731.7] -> 9.81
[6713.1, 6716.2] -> 12.6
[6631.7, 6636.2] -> 5.49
